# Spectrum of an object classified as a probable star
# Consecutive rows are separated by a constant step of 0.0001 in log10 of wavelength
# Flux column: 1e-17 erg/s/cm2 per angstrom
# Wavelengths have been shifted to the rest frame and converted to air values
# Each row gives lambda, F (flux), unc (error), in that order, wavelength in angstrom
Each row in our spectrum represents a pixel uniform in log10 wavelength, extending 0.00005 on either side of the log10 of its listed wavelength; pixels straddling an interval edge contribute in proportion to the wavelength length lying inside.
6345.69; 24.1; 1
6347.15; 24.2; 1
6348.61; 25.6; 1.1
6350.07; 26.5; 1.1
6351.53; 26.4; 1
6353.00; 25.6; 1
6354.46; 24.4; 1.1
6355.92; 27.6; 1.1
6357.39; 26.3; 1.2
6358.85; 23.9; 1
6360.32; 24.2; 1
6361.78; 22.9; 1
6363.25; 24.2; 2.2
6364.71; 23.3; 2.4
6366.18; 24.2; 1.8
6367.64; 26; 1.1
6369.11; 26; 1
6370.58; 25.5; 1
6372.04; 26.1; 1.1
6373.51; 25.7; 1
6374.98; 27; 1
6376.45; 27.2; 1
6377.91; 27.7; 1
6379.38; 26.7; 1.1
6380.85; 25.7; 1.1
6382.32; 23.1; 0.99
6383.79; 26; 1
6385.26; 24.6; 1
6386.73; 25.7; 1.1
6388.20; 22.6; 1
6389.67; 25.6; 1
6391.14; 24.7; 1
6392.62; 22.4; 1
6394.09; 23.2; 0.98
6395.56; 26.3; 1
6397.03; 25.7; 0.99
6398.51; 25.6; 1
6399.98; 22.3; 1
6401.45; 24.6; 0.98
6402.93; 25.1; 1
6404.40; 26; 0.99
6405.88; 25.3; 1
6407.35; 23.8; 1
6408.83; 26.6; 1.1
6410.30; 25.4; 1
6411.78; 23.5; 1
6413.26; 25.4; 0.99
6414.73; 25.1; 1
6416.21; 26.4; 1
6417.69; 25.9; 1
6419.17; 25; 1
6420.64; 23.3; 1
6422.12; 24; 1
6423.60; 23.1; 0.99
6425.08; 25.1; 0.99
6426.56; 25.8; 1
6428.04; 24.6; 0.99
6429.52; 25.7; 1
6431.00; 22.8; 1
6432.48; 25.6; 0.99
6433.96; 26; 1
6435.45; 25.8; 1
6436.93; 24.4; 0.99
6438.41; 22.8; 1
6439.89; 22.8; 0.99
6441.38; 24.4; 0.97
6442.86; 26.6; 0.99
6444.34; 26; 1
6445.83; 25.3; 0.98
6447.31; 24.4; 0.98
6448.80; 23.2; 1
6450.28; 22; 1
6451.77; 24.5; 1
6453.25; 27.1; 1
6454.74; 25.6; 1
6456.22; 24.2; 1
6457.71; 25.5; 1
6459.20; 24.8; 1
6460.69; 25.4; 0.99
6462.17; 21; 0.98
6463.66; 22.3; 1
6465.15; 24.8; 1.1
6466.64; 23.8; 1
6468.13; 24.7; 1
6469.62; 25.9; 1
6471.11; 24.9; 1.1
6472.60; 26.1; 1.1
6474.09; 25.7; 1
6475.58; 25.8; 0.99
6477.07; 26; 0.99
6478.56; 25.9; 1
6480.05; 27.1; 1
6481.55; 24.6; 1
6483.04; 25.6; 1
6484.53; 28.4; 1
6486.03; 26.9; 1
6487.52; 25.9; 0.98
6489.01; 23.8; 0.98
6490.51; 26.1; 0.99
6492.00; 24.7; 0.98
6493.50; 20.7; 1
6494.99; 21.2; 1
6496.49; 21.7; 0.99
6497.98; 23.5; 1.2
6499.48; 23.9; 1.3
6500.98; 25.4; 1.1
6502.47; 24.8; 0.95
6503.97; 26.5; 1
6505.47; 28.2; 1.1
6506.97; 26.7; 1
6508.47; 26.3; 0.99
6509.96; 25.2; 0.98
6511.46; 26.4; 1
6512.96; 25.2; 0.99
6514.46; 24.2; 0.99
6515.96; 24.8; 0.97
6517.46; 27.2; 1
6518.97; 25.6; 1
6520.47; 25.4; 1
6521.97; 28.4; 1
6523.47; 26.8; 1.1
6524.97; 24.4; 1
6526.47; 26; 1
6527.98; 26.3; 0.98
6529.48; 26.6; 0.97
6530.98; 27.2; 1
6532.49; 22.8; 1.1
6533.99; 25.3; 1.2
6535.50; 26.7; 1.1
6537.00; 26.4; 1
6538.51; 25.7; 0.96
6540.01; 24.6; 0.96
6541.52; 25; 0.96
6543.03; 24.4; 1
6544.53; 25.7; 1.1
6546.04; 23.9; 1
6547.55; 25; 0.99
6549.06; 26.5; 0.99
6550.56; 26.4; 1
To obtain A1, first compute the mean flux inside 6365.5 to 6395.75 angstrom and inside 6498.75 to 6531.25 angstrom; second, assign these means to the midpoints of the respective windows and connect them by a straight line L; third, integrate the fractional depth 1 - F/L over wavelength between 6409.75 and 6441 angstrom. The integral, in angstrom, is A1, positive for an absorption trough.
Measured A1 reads 1.0 angstrom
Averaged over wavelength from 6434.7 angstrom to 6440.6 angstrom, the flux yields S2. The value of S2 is 24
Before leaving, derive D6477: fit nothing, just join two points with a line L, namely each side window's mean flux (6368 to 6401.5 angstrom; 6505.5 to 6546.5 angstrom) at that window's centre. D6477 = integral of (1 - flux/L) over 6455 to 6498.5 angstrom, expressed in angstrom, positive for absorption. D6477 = 1.4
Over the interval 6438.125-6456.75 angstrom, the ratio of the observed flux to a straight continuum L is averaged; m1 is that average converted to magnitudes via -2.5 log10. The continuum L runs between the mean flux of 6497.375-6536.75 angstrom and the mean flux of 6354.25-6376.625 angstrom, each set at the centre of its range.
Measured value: 0.04 mag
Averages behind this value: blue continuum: 25.2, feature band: 24.6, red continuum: 25.8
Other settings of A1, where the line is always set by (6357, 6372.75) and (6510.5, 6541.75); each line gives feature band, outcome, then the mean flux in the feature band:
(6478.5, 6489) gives -0.29 angstrom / 26.2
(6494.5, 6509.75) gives 0.43 angstrom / 24.9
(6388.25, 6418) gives 0.14 angstrom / 24.9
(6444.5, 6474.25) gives 0.92 angstrom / 24.6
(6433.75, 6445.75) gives 0.19 angstrom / 24.8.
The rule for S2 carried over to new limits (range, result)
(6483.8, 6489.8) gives 26.2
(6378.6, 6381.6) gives 26.2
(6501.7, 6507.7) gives 26.5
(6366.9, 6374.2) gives 25.9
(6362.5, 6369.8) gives 24.7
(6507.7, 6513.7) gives 25.8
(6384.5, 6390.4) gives 24.6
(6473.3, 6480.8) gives 26.1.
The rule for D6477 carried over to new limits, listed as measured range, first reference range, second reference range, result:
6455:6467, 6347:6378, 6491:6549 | 0.61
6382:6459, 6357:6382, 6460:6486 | 1.72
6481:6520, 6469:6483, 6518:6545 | 0.94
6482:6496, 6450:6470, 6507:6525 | 0.25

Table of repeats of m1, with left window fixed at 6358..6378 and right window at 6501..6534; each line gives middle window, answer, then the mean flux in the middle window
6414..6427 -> 0.03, 24.8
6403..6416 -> 0.01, 25.2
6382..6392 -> 0.03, 24.6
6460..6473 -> 0.06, 24.3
